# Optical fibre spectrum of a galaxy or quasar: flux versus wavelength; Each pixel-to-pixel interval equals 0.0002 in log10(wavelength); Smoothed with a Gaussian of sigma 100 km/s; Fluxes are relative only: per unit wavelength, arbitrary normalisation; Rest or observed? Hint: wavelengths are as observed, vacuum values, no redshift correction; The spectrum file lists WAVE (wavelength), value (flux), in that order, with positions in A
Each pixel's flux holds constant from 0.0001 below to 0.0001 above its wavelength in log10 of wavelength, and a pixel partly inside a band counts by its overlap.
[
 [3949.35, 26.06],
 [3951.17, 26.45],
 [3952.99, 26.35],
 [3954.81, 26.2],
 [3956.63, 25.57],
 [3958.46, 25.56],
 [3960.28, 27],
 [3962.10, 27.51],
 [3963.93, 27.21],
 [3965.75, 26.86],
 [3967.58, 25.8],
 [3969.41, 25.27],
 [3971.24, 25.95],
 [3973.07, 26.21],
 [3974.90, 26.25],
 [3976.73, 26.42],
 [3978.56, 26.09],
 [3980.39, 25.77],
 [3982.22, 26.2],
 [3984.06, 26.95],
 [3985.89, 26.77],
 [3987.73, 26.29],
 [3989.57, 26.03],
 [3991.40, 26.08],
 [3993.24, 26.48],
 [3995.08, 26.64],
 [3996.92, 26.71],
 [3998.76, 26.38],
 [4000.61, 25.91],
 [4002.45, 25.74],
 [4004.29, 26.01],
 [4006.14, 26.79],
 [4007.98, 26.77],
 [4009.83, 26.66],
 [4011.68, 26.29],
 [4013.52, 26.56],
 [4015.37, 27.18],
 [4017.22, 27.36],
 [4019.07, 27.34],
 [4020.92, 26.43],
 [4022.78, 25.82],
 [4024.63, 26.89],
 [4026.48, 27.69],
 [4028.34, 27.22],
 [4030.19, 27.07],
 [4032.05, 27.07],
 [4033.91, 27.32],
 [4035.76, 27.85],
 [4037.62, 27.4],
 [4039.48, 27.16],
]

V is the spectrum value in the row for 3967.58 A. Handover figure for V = 25.8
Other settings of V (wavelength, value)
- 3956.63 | 25.57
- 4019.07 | 27.34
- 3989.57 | 26.03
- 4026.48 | 27.69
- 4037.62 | 27.4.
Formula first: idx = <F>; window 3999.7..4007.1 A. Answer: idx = 26.1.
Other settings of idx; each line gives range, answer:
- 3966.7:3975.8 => 25.9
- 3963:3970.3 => 26.3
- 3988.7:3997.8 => 26.4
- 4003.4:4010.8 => 26.5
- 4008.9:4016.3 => 26.7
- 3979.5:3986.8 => 26.4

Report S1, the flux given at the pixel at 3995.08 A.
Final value 26.64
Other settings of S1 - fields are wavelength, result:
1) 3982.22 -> 26.2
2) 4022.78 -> 25.82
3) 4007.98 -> 26.77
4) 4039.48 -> 27.16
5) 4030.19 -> 27.07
